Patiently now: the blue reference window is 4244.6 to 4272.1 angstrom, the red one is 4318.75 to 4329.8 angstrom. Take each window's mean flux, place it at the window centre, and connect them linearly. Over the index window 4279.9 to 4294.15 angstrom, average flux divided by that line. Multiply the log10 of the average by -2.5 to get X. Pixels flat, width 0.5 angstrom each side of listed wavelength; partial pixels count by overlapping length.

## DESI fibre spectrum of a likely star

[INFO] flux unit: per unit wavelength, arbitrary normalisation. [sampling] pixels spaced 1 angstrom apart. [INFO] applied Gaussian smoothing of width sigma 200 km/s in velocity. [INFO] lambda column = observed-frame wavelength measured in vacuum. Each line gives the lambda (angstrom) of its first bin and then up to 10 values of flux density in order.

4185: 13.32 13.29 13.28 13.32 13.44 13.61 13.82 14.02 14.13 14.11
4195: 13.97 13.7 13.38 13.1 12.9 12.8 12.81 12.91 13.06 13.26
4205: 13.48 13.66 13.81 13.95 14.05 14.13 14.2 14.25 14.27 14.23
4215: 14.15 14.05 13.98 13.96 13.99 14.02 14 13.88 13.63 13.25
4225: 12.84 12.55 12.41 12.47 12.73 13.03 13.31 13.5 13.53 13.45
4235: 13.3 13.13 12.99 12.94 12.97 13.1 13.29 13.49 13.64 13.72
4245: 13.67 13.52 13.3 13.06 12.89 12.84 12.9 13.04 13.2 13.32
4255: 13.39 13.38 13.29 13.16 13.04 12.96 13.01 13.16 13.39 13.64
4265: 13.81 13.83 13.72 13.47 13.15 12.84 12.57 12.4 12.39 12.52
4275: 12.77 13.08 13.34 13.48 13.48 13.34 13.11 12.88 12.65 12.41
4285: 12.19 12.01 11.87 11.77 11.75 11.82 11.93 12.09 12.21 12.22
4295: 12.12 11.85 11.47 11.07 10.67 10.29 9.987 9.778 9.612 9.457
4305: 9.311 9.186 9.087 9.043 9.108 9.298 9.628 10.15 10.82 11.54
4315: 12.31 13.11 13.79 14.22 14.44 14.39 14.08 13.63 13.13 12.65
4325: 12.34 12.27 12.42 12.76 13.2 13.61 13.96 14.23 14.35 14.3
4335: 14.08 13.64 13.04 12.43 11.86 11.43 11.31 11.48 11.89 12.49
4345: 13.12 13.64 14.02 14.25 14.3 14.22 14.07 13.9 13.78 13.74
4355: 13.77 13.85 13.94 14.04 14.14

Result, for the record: 0.08 mag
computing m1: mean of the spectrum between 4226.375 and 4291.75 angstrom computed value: 13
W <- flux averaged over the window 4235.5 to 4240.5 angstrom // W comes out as 13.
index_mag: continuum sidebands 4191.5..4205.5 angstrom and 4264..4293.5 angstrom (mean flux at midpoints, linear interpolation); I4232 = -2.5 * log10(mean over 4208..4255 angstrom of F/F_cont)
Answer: -0.026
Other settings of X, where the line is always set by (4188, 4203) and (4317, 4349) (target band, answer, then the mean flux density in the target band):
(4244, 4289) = 0.03 mag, 13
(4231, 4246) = 0.00 mag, 13.3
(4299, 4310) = 0.36 mag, 9.53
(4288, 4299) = 0.13 mag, 11.8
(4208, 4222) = -0.05 mag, 14.1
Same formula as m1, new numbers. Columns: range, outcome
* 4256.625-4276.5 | 13.1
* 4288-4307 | 10.9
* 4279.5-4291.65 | 12.3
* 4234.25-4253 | 13.2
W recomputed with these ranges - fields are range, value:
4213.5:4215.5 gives 14.2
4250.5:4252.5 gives 13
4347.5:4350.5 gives 14.3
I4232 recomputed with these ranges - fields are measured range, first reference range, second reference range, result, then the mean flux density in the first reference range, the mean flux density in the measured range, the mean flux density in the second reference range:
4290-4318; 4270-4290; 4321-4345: 0.174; 12.6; 10.9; 12.9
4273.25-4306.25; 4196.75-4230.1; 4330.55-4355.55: 0.141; 13.5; 11.8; 13.3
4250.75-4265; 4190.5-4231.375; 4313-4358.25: 0.018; 13.6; 13.2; 13.3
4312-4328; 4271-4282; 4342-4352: 0.030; 13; 12.9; 13.5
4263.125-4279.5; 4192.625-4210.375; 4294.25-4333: -0.065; 13.5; 13.2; 11.7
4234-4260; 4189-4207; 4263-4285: -0.001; 13.5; 13.2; 13.1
